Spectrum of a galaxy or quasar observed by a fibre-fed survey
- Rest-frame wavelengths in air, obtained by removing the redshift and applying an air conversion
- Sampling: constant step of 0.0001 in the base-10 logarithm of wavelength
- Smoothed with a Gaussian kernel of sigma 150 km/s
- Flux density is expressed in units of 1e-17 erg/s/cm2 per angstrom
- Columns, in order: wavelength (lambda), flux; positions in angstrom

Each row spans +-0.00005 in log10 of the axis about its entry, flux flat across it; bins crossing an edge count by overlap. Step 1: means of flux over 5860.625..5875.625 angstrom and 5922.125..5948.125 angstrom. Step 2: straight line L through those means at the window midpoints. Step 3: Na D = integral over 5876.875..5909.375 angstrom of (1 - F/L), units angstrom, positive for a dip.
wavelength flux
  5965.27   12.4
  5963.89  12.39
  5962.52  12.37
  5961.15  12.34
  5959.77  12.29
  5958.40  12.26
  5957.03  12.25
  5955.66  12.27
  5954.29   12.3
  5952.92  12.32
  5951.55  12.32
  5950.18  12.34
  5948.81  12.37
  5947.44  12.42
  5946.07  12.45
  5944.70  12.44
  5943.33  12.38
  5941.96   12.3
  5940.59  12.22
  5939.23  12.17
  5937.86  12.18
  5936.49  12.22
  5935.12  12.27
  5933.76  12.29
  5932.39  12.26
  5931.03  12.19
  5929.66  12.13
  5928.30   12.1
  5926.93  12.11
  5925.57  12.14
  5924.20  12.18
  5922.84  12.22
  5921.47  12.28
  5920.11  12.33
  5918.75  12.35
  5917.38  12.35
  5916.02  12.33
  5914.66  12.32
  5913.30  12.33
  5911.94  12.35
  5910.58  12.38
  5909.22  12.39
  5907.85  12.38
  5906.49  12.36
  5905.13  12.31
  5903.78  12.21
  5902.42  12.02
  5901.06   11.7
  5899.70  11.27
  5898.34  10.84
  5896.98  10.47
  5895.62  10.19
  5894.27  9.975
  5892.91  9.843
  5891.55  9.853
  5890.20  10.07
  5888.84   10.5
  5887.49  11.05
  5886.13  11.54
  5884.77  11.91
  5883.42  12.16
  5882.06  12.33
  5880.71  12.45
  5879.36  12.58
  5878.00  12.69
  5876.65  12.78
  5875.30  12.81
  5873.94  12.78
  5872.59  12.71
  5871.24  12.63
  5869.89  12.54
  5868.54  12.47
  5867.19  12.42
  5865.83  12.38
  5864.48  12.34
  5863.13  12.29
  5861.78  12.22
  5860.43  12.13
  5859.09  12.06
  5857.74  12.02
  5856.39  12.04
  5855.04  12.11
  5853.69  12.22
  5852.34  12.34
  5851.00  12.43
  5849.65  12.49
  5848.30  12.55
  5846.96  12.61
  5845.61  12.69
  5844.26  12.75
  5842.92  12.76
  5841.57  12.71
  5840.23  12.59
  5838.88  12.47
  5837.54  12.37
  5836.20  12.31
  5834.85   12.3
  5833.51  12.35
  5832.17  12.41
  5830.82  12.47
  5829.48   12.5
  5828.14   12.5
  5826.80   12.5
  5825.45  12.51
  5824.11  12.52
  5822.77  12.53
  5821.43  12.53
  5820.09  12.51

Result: 2.4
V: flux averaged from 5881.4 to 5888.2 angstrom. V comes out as 11.8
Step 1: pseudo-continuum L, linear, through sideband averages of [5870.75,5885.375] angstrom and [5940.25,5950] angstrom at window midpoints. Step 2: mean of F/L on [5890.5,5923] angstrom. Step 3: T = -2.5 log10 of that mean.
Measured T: 0.07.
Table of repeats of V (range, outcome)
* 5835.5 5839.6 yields 12.4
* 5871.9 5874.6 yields 12.8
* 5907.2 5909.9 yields 12.3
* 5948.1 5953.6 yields 12.3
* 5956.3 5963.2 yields 12.3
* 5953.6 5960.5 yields 12.3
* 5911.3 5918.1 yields 12.3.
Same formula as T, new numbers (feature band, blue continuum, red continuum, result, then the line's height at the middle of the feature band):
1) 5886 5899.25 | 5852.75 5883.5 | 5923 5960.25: 0.19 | 12.4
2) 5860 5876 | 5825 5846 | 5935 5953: 0.00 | 12.4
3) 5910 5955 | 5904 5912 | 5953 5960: 0.00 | 12.3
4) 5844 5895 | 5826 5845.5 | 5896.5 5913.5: 0.02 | 12.2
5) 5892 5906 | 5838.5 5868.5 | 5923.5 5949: 0.11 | 12.3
